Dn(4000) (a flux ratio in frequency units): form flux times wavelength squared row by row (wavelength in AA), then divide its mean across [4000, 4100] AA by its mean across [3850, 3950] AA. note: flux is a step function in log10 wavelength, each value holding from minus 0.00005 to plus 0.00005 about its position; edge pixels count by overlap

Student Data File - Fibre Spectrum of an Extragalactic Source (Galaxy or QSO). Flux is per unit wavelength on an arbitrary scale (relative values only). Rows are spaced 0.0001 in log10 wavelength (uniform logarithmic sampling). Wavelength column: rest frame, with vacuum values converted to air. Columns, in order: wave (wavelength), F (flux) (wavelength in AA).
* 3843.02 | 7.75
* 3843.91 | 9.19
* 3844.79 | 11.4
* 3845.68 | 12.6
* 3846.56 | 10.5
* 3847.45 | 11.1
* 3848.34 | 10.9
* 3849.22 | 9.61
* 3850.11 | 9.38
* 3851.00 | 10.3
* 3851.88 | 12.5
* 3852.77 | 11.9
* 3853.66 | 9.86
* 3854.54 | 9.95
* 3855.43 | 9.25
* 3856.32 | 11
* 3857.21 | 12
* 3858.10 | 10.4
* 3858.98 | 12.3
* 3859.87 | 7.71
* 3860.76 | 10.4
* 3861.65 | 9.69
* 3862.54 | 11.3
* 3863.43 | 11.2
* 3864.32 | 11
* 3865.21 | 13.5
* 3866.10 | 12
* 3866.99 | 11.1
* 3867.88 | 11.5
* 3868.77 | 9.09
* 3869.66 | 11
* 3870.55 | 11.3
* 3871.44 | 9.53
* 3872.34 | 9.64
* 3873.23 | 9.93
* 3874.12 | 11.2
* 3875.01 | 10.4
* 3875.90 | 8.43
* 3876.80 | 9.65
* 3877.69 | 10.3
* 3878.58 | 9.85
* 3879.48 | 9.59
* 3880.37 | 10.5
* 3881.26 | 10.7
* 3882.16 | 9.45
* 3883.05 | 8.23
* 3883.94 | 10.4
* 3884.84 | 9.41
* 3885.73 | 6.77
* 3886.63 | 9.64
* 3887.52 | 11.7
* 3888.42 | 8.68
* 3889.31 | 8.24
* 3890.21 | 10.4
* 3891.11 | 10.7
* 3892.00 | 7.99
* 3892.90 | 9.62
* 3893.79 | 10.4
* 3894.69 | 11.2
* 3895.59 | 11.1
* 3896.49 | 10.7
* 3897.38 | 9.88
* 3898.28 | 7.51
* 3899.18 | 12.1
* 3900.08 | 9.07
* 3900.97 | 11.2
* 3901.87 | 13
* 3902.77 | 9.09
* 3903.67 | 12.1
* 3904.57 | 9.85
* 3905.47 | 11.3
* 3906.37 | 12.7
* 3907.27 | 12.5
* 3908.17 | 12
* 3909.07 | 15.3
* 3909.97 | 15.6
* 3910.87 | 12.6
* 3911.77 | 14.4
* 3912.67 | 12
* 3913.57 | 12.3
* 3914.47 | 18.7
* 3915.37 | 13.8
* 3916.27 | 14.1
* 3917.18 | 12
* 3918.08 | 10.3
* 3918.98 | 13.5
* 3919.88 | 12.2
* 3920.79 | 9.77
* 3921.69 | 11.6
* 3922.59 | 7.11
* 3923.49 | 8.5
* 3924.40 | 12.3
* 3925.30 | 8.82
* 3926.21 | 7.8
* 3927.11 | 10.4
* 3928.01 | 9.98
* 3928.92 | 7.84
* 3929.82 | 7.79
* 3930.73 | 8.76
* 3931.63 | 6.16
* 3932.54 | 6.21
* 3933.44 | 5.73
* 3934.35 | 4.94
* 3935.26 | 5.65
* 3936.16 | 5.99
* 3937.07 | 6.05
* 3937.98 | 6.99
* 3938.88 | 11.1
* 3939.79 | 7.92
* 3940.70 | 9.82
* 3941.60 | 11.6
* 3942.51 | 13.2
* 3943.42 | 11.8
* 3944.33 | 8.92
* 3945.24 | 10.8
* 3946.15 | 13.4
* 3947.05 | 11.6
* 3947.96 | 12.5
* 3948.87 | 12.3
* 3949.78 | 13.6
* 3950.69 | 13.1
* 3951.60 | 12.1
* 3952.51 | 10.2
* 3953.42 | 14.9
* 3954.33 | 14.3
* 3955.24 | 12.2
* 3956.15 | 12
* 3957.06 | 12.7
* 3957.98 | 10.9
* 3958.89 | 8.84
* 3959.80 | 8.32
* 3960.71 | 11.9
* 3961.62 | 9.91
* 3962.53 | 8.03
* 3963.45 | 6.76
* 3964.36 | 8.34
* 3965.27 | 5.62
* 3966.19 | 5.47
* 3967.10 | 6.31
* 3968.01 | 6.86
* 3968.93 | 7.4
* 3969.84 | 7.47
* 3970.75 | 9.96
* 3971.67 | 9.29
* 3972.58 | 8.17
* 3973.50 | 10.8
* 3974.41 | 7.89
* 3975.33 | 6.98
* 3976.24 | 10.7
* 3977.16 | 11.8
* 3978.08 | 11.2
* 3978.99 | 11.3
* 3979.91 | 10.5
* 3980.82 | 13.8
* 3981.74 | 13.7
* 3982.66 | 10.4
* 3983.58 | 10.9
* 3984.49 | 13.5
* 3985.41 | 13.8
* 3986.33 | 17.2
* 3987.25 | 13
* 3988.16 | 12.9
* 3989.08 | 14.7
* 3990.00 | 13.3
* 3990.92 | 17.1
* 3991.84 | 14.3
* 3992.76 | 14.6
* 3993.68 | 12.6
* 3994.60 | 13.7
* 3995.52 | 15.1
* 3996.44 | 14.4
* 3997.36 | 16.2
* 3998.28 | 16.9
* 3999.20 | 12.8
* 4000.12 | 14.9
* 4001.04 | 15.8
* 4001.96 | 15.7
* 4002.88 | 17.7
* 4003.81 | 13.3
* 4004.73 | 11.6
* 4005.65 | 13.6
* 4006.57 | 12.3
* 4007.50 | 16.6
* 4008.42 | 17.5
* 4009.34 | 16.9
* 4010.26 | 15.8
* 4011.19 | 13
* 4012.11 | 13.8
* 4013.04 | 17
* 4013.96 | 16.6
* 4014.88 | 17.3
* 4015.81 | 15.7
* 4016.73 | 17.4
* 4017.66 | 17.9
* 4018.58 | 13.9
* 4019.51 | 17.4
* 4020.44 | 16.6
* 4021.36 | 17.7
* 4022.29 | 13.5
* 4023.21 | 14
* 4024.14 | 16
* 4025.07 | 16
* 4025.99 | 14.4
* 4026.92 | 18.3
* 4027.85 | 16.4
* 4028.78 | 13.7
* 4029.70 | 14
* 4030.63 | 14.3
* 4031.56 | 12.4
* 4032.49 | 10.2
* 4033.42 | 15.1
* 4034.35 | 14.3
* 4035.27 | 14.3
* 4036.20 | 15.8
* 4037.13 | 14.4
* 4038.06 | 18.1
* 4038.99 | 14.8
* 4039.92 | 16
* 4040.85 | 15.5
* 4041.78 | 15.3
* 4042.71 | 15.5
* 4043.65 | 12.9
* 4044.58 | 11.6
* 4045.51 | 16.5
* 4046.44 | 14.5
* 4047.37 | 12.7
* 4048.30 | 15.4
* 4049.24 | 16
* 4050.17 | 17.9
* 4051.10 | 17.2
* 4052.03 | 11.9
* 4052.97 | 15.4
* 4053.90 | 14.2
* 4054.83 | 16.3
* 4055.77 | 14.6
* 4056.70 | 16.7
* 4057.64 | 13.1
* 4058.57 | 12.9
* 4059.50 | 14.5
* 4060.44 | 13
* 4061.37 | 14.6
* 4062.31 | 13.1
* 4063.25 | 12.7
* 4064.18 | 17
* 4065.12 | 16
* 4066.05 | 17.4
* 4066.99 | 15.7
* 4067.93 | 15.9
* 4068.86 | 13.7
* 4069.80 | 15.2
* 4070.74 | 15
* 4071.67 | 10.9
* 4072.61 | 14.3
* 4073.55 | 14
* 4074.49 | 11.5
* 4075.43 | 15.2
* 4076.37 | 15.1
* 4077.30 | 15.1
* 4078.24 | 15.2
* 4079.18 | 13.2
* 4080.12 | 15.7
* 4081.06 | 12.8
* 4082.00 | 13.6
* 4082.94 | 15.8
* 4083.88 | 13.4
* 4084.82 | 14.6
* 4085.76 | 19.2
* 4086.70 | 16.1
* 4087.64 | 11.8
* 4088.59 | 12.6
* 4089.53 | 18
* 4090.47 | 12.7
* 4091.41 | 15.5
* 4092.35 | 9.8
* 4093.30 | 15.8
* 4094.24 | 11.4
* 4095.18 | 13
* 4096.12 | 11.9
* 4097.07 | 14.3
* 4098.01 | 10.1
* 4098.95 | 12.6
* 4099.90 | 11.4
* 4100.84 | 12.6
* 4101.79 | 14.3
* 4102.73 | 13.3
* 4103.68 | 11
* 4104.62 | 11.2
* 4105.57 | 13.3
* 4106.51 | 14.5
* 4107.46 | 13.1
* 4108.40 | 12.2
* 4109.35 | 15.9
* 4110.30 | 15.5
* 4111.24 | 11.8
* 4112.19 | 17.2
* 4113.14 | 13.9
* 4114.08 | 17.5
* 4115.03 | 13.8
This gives 1.52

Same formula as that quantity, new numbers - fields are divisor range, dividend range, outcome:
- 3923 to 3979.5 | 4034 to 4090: 1.64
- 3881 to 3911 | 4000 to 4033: 1.53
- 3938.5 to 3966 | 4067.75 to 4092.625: 1.40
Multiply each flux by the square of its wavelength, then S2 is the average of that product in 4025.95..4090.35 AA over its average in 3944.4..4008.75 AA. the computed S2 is 1.28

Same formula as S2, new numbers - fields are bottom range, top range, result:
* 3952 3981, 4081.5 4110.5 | 1.49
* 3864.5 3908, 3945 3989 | 1.09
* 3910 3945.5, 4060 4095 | 1.54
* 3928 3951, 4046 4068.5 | 1.70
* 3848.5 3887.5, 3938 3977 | 1.03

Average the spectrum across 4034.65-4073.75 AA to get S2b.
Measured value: 14.8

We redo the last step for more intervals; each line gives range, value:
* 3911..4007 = 11.2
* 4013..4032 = 15.7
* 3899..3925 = 12.1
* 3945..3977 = 10.1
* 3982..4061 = 14.9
